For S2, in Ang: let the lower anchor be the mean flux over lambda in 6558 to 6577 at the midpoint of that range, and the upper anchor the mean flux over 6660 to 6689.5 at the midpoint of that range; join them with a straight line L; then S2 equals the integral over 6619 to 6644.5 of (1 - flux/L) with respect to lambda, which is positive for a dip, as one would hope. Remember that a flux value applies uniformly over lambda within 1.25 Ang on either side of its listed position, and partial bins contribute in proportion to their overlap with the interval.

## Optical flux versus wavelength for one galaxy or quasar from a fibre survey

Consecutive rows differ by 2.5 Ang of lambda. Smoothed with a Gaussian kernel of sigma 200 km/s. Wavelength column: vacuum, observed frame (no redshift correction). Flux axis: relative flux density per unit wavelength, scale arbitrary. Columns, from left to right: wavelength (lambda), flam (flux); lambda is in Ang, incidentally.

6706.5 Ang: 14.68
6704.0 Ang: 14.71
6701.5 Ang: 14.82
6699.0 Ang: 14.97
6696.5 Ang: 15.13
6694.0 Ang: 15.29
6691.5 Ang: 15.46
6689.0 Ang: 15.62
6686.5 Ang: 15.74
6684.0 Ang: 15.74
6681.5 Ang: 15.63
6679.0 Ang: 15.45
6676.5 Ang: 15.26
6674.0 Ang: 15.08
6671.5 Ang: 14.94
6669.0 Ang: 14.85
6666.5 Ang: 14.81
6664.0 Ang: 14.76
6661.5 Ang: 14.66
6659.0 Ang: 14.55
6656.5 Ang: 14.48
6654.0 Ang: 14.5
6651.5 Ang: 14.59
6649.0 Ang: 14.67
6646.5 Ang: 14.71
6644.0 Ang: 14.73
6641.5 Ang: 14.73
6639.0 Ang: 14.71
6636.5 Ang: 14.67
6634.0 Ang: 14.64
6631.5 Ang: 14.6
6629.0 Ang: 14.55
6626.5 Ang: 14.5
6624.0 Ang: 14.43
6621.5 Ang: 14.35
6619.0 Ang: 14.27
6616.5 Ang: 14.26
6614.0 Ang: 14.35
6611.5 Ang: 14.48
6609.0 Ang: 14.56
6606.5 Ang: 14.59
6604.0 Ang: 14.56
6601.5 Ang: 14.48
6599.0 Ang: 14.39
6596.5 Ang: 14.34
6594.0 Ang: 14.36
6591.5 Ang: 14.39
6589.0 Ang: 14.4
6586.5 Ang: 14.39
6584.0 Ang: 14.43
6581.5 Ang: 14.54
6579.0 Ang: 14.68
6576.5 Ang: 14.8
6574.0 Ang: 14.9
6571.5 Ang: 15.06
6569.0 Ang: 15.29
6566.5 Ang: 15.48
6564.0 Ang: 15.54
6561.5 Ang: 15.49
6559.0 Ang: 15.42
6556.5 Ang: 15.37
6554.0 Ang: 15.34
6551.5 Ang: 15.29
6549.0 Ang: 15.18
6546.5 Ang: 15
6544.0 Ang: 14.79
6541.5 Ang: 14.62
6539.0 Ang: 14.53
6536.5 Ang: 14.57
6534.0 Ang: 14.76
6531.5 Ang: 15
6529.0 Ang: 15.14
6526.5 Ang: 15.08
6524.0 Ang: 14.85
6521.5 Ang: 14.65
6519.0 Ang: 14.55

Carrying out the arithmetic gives 1.1 Ang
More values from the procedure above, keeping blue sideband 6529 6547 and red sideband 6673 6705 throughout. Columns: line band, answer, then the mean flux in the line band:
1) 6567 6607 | 0.87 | 14.6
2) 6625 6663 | 1.32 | 14.6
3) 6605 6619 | 0.56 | 14.4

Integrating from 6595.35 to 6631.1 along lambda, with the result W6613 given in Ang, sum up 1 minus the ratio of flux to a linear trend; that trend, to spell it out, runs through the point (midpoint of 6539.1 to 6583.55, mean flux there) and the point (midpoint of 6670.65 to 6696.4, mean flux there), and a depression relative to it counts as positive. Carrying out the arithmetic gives 1.8 Ang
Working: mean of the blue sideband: 15.1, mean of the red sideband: 15.4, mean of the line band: 14.4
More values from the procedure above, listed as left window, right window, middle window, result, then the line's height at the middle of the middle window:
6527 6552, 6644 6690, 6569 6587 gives 0.21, 14.9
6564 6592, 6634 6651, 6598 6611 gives 0.21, 14.8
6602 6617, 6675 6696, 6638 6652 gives 0.25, 15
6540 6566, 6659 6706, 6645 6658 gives 0.48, 15.2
